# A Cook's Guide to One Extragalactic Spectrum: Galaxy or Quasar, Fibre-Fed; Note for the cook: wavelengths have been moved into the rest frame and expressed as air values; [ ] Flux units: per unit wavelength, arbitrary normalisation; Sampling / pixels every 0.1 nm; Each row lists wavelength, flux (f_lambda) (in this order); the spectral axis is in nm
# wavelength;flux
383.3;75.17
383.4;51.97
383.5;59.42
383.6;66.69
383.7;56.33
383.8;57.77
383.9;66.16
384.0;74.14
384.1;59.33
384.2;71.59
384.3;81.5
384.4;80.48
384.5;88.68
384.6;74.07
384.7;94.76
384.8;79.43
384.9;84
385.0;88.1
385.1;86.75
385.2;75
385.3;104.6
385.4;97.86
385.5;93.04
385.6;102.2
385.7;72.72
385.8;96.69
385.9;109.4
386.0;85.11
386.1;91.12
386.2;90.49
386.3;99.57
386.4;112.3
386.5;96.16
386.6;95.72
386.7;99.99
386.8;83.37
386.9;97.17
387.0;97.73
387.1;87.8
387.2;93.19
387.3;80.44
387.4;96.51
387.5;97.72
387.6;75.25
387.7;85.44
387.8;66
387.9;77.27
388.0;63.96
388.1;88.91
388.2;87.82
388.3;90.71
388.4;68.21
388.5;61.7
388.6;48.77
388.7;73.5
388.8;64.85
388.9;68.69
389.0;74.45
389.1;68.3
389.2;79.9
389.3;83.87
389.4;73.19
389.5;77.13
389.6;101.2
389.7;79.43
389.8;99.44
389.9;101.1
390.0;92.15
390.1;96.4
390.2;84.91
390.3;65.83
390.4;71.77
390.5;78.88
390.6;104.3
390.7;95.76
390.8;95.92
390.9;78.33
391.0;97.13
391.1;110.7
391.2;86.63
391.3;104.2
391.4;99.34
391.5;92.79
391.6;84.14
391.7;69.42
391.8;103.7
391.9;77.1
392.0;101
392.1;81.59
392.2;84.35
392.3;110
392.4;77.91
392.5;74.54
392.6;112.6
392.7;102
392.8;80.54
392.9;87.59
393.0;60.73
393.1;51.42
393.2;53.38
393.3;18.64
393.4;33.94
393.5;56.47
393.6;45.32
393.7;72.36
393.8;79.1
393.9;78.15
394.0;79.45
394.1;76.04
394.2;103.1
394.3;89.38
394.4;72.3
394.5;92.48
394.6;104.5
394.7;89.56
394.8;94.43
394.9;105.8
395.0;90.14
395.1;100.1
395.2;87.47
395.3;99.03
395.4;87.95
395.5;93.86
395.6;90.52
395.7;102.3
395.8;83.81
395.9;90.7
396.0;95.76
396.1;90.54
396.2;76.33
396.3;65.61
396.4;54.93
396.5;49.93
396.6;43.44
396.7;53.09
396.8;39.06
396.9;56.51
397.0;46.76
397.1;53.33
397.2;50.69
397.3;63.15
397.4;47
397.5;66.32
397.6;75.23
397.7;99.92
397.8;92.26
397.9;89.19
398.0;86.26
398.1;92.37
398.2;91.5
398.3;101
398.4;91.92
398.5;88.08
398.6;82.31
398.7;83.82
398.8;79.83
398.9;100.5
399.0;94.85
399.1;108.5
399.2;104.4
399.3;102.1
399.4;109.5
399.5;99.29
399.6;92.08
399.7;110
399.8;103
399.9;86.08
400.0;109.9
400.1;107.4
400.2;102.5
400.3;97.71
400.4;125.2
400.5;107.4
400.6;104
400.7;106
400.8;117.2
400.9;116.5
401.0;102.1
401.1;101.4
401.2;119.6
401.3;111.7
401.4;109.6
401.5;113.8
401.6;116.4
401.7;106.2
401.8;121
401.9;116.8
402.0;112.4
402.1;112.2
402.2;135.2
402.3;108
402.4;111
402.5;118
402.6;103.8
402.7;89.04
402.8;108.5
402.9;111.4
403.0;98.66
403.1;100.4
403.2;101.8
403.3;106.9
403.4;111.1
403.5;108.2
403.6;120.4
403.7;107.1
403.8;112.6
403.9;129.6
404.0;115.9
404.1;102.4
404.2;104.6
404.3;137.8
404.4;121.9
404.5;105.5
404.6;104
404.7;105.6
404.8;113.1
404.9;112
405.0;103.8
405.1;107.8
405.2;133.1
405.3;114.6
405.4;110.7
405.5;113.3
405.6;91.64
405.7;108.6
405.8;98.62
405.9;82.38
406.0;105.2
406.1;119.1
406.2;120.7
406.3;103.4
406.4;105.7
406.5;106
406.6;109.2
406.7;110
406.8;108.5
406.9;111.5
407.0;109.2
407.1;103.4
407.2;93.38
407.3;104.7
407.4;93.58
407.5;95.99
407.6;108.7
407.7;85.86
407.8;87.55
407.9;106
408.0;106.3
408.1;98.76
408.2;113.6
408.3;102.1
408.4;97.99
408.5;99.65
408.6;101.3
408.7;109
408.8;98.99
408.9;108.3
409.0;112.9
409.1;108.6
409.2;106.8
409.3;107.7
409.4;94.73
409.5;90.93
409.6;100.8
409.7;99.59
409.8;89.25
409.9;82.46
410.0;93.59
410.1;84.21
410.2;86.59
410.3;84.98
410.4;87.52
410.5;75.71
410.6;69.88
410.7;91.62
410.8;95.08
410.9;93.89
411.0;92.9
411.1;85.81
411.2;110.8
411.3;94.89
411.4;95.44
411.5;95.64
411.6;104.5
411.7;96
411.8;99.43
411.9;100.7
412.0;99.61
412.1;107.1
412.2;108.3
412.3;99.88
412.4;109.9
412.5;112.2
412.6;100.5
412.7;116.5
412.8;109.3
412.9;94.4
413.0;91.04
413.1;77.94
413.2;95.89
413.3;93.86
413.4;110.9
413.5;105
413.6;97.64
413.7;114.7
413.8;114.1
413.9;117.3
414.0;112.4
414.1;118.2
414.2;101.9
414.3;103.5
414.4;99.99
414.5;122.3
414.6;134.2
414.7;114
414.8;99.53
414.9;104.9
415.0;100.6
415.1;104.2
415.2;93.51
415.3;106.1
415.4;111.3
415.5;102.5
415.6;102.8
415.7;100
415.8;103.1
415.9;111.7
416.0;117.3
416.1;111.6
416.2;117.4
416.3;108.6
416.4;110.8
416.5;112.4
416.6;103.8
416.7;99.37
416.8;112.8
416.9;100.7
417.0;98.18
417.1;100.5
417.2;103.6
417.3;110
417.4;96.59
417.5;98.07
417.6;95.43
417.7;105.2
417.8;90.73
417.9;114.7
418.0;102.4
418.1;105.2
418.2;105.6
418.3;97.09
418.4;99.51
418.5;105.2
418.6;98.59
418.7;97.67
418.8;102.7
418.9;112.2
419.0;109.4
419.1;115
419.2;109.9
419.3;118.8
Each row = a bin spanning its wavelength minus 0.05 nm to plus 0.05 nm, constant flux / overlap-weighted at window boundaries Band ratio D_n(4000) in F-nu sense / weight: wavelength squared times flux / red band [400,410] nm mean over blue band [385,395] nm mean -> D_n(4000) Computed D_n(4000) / 1.37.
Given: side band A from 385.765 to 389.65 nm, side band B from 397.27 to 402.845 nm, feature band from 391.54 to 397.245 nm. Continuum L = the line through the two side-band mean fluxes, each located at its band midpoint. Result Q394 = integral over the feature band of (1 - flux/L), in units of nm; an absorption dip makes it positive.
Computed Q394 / 0.97 nm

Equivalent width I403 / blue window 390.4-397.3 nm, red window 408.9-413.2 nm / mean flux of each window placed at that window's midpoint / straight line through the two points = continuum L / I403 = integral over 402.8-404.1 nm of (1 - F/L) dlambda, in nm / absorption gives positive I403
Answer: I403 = -0.30 nm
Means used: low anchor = 79.9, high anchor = 96.8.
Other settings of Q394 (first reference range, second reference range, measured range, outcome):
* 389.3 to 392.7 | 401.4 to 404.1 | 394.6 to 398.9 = 0.88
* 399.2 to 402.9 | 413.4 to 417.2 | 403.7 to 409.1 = 0.07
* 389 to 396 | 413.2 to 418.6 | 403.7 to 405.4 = -0.32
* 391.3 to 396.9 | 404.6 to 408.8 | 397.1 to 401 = -0.17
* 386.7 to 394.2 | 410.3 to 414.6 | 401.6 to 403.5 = -0.37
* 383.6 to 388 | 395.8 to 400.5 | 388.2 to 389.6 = 0.19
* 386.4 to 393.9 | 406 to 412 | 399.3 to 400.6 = -0.19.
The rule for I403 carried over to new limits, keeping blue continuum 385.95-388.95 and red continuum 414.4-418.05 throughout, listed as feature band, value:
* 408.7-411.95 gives 0.202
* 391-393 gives -0.076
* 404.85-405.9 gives -0.111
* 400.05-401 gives -0.150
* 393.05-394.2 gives 0.368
